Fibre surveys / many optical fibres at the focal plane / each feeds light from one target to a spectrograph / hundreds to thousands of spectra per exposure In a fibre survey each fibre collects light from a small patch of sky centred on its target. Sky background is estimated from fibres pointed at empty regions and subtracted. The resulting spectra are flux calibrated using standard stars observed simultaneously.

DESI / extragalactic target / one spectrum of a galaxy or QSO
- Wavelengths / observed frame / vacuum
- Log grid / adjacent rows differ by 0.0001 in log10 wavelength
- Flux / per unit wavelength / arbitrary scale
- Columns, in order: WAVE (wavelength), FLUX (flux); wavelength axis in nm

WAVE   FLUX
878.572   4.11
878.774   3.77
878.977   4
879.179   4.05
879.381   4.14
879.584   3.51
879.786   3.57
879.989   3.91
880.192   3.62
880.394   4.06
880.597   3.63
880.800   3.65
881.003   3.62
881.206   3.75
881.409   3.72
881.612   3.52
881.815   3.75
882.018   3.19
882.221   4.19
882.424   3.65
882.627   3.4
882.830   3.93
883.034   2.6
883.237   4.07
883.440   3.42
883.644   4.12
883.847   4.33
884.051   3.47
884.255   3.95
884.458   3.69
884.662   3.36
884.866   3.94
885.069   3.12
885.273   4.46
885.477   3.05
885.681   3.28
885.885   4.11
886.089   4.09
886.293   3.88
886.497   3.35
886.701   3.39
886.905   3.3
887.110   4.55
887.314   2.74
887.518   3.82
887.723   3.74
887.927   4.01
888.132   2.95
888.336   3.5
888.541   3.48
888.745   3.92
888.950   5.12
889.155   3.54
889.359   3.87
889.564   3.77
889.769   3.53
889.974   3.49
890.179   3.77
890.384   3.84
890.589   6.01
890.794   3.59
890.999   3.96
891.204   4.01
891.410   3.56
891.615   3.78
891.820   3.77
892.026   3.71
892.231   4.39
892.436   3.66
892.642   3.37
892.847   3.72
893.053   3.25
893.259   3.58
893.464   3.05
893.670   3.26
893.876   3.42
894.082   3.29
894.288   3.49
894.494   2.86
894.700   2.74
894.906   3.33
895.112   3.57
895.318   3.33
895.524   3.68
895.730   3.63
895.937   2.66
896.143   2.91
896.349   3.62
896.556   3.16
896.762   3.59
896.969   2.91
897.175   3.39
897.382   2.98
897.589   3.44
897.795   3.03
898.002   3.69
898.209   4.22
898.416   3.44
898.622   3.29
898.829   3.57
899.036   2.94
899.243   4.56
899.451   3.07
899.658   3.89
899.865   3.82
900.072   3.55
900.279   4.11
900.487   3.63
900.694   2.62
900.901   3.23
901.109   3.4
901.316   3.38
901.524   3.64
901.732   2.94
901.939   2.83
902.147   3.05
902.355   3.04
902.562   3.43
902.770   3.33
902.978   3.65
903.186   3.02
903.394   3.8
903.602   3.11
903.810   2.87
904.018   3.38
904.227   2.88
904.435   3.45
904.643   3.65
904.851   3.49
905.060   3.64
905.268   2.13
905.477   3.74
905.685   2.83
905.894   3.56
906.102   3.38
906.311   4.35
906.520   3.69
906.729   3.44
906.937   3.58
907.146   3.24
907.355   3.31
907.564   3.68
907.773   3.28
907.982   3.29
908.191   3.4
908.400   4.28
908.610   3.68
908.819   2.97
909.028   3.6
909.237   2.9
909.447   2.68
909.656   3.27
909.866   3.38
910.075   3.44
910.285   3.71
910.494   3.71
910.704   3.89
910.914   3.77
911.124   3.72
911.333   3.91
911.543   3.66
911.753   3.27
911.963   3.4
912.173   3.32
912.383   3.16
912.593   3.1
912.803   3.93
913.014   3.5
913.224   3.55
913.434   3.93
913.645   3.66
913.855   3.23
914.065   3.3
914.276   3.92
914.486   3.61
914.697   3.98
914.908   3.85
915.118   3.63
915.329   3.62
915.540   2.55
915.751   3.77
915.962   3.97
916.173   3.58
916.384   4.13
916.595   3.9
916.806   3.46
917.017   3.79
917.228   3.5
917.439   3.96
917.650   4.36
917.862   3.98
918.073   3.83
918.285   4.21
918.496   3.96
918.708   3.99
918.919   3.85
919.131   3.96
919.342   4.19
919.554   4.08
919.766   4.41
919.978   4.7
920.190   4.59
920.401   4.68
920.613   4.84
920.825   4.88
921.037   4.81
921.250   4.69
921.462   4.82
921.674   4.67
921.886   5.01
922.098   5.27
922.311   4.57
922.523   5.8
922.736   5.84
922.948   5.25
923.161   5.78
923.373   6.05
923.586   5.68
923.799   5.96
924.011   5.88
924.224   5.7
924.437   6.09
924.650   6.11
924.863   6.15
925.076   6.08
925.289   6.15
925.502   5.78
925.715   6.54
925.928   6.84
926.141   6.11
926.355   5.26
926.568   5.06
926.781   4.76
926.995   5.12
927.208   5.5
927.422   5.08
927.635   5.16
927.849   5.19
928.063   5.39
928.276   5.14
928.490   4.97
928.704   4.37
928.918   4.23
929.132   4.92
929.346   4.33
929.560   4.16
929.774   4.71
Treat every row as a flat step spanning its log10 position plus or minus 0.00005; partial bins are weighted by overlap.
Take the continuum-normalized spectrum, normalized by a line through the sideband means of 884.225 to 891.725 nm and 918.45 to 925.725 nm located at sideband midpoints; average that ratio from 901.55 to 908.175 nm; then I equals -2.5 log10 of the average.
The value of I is 0.32 mag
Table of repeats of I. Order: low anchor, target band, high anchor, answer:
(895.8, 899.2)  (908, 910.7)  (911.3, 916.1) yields 0.019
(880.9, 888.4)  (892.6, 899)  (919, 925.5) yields 0.229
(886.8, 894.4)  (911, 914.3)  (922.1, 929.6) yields 0.337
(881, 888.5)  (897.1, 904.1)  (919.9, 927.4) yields 0.278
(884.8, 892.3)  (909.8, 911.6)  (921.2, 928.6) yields 0.296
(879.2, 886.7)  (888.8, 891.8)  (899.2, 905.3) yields -0.119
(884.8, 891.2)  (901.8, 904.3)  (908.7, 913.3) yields 0.117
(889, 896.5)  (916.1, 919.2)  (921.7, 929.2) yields 0.280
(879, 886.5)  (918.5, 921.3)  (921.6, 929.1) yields 0.193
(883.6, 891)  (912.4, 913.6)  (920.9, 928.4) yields 0.361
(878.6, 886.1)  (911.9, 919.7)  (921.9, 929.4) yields 0.338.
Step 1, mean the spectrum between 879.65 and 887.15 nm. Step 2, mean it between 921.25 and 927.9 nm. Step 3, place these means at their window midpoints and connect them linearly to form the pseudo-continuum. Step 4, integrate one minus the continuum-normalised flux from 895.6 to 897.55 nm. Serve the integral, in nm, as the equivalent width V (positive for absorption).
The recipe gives 0.49 nm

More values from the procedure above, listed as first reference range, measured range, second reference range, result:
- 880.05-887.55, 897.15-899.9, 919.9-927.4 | 0.51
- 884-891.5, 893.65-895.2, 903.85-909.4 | 0.17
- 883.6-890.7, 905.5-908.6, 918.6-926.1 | 0.73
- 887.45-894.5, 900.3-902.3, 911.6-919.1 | 0.26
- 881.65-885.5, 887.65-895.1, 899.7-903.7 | -0.28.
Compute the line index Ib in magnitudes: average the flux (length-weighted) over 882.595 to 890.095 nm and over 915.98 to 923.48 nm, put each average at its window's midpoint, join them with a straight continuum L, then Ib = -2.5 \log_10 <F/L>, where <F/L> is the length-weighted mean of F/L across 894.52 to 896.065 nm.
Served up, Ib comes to 0.20 mag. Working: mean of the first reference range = 3.69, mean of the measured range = 3.25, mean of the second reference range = 4.49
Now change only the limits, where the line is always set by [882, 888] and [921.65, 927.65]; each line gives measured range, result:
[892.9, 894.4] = 0.22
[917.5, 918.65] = 0.29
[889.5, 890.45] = 0.07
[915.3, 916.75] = 0.39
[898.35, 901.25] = 0.25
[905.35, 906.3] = 0.34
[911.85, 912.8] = 0.45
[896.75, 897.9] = 0.32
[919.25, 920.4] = 0.22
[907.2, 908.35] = 0.37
